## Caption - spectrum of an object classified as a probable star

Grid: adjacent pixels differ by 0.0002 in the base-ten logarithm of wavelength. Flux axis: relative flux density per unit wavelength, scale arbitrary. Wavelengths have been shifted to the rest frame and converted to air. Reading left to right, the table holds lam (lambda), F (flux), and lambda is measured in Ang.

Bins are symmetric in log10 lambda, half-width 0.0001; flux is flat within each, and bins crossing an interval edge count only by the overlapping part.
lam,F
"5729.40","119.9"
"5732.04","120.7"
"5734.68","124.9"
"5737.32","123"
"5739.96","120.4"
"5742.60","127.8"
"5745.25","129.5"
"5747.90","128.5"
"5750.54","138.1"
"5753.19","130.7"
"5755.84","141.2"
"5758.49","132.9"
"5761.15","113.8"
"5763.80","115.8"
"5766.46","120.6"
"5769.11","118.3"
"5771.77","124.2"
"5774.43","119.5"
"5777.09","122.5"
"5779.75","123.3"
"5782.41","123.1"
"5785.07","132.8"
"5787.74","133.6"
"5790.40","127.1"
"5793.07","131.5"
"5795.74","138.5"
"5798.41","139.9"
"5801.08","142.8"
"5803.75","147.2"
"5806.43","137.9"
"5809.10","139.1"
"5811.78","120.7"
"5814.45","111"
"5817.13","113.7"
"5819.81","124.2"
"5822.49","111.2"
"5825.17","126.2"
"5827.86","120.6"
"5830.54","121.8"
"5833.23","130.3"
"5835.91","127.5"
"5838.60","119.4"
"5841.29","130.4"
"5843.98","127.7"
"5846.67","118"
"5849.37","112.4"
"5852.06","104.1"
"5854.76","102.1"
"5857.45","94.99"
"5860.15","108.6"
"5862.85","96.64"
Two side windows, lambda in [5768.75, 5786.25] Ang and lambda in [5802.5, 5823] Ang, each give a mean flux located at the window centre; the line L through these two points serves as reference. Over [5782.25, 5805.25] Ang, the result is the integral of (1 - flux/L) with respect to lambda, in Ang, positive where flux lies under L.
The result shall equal -2.0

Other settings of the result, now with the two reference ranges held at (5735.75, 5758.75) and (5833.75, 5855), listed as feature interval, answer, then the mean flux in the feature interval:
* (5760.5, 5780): 1.2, 120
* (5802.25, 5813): -1.2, 136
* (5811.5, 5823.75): 0.6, 116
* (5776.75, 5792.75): -0.2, 128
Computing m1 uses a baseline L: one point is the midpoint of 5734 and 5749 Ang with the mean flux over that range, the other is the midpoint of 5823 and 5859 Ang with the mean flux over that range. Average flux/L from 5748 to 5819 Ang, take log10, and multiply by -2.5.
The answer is -0.05 mag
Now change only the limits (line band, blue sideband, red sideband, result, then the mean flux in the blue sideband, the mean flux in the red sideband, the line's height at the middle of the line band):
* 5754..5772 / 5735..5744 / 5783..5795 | 0.029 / 124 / 131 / 127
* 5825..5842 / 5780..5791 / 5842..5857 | -0.075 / 129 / 113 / 117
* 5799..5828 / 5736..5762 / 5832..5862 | -0.063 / 129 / 116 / 120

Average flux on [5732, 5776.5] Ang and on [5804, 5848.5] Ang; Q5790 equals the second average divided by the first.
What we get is 1.0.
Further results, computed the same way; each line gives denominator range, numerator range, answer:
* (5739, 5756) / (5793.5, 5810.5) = 1.08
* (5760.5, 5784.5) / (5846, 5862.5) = 0.87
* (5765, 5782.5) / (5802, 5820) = 1.06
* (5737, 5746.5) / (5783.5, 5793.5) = 1.05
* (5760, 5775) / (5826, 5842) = 1.05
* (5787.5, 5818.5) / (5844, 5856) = 0.84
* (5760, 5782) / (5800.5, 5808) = 1.19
